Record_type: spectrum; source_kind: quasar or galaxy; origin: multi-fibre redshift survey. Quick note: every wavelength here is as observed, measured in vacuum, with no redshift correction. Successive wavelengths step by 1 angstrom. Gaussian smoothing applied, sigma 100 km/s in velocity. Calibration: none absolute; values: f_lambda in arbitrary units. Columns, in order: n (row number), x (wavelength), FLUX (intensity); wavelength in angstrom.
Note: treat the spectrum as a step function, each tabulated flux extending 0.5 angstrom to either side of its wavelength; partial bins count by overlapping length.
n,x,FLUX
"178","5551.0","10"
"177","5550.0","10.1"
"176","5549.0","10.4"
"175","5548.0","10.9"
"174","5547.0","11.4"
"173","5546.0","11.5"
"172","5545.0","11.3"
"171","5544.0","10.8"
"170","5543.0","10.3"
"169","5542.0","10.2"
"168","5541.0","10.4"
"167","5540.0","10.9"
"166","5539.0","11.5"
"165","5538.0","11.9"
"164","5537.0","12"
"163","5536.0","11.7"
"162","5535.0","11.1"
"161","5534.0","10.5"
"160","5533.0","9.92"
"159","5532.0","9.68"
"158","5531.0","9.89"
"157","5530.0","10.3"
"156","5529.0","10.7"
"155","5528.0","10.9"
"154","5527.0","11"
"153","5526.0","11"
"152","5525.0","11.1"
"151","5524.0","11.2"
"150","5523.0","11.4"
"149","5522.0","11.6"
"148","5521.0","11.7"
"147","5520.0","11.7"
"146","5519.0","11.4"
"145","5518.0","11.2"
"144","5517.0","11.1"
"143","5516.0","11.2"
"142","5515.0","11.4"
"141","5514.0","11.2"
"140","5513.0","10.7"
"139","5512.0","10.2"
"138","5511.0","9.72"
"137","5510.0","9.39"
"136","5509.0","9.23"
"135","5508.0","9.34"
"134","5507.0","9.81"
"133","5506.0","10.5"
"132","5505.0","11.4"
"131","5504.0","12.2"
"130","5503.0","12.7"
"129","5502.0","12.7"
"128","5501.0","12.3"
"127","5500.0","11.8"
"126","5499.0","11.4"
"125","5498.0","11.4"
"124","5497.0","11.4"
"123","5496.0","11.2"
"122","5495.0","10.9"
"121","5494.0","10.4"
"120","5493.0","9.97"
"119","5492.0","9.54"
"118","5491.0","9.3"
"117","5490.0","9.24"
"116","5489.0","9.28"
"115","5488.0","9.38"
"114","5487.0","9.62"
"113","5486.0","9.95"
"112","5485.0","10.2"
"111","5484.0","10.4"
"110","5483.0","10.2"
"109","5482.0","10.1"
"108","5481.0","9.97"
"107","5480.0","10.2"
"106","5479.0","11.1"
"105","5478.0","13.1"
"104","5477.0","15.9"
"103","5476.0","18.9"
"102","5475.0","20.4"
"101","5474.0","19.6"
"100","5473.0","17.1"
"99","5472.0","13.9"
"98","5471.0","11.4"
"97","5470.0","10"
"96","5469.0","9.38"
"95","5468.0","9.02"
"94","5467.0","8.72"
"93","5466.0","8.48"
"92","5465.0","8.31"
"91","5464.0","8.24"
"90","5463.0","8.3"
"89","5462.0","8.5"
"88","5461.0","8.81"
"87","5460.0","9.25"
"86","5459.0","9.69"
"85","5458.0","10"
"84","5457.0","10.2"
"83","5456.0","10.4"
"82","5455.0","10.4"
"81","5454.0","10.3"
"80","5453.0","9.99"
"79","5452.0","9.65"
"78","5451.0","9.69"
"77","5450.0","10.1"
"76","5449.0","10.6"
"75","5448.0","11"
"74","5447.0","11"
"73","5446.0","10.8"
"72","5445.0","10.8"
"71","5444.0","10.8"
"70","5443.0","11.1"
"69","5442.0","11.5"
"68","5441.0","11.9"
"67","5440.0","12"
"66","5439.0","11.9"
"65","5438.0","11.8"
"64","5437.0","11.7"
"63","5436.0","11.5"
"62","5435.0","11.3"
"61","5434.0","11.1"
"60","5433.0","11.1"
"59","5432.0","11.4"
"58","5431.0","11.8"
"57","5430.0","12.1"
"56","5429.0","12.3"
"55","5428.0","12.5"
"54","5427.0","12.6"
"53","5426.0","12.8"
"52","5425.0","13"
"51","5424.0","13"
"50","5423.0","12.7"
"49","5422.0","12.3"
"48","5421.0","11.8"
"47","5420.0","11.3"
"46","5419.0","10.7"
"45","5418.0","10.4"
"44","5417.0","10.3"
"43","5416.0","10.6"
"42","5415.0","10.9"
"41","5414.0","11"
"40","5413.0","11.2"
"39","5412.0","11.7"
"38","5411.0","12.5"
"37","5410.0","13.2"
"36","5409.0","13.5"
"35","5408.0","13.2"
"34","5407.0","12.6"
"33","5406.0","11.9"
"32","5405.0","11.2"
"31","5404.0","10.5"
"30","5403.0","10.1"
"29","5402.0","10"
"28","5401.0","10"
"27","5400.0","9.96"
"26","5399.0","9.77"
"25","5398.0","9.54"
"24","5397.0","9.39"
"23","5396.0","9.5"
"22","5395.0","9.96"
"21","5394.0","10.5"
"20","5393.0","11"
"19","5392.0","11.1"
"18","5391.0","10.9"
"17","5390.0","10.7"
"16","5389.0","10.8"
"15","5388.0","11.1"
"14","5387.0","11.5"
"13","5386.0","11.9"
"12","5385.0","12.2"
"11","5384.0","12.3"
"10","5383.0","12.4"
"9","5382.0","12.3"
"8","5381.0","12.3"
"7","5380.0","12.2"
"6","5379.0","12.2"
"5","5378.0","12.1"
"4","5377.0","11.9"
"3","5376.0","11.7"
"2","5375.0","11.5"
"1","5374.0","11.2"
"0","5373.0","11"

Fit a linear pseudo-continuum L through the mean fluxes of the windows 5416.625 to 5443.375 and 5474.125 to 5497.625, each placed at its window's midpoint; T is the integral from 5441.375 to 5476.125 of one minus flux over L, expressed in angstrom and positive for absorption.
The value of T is 1.97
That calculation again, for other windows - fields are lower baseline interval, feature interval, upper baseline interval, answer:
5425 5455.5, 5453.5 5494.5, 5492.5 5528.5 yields 1.0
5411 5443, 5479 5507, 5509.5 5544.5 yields 1.3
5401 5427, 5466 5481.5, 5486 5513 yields -3.2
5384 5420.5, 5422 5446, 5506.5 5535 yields -2.0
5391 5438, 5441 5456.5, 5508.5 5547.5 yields 0.9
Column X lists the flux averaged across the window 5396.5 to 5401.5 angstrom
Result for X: 9.73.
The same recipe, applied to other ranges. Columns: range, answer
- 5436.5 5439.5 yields 11.8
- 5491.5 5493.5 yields 9.75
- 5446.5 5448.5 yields 11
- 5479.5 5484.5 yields 10.2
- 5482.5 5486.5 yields 10.2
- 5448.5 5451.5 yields 10.1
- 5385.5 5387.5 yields 11.7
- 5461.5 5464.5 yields 8.35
